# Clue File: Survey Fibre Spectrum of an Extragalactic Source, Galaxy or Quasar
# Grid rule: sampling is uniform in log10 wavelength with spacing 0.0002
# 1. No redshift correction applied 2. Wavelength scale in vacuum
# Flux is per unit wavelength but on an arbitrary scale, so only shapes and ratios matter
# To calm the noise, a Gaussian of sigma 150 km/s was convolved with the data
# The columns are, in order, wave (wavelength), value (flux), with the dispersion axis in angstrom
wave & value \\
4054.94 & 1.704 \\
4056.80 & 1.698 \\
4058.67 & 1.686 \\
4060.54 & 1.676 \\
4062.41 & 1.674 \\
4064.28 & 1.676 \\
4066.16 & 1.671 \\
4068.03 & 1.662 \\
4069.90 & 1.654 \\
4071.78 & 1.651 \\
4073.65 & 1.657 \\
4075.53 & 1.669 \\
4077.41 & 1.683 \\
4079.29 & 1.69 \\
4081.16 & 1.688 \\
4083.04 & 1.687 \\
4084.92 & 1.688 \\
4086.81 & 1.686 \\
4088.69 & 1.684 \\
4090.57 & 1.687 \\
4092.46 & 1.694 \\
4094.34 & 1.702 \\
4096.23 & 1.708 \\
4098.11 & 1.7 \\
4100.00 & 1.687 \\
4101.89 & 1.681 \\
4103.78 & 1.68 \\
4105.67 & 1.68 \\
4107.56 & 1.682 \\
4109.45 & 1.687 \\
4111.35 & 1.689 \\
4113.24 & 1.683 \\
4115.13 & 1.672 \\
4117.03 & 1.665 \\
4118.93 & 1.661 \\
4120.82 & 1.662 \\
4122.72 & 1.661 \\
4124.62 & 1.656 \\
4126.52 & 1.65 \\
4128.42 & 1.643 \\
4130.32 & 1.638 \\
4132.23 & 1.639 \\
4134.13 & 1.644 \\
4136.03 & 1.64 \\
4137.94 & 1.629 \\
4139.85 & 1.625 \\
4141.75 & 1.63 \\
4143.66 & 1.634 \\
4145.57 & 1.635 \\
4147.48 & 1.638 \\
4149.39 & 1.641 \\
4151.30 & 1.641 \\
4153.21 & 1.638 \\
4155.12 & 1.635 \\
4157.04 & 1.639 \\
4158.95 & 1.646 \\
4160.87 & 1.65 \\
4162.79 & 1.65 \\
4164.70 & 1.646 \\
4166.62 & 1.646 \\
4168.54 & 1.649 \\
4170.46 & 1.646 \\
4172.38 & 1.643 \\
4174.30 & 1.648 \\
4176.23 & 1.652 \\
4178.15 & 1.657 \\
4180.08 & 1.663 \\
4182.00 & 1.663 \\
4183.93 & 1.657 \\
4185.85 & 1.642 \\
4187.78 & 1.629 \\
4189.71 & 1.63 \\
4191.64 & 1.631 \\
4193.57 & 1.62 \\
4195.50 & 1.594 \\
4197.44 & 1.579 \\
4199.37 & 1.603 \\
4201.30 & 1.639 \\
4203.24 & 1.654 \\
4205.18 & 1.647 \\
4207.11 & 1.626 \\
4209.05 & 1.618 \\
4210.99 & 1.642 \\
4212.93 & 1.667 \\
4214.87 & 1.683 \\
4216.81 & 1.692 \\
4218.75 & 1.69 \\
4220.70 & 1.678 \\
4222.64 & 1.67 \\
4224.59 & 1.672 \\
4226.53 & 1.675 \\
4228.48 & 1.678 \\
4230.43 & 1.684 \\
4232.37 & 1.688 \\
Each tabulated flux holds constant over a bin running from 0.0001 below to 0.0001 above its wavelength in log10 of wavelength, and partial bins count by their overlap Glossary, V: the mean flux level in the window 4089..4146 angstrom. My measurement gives 1.67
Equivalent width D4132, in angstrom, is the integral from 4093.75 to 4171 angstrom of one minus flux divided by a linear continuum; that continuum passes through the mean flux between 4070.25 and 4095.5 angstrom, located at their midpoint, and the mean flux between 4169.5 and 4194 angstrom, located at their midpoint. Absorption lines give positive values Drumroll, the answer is 0.31 angstrom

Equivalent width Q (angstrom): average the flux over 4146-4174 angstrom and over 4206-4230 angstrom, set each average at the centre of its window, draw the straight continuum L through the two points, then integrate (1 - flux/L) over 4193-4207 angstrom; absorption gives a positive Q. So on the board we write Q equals 0.3 angstrom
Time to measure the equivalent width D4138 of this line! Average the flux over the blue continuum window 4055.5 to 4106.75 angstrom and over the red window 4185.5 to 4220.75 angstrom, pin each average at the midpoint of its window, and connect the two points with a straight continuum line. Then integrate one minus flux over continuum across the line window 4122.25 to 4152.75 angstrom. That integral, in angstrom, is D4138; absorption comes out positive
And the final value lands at 0.41 angstrom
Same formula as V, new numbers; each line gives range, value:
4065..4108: 1.68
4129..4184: 1.64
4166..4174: 1.65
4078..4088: 1.69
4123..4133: 1.65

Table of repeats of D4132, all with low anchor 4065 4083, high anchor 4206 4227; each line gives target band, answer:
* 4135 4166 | 0.54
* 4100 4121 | -0.11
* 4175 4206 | 0.58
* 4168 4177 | 0.10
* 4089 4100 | -0.18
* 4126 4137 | 0.17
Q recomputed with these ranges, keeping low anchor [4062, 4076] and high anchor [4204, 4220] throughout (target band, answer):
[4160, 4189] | 0.2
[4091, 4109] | -0.3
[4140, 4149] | 0.1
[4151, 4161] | 0.1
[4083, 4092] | -0.1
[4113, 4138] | 0.1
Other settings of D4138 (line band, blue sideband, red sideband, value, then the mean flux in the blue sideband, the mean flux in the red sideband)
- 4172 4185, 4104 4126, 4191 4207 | -0.2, 1.67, 1.62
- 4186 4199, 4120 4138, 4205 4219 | 0.3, 1.65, 1.66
